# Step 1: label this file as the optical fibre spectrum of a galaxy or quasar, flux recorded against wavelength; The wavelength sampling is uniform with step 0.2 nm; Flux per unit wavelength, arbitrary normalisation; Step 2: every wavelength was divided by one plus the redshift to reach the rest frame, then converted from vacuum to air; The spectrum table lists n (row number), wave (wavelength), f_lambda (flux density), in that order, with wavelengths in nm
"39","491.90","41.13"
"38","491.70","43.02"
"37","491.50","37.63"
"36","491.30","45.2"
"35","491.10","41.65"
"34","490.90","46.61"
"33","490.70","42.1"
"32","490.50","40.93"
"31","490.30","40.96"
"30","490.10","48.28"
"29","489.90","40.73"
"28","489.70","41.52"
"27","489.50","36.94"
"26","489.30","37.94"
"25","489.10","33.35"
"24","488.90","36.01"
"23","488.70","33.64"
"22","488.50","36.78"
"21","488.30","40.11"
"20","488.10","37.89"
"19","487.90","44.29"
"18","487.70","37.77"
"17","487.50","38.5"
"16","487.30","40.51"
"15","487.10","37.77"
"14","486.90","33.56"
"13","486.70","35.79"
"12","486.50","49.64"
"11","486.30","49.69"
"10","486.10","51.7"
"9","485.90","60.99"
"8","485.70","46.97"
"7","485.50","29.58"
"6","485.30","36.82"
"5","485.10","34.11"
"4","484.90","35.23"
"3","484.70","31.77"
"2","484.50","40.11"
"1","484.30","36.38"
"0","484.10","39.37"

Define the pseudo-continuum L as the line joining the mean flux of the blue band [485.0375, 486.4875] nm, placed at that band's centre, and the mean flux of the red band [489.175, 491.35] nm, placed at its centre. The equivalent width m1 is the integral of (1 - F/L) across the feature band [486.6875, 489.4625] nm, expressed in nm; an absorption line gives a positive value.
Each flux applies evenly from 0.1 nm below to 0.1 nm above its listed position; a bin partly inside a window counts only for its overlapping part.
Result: 0.376 nm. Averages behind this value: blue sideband 44.9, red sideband 41.9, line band 37.5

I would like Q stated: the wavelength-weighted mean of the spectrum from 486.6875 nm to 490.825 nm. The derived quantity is 38.9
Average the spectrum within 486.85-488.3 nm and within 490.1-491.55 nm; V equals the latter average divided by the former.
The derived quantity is 1.10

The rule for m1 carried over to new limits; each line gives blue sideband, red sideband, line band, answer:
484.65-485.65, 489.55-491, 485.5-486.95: -0.41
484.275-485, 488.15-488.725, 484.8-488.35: -0.44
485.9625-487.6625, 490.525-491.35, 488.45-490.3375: 0.20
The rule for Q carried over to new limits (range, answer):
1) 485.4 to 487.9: 42.8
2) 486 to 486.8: 46.7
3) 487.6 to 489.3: 37.5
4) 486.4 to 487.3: 39.3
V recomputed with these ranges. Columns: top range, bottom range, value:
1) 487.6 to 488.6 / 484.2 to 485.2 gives 1.11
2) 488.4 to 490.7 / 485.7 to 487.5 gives 0.87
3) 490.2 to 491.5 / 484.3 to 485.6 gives 1.22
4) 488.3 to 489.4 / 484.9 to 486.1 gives 0.86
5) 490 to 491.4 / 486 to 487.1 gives 1.00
